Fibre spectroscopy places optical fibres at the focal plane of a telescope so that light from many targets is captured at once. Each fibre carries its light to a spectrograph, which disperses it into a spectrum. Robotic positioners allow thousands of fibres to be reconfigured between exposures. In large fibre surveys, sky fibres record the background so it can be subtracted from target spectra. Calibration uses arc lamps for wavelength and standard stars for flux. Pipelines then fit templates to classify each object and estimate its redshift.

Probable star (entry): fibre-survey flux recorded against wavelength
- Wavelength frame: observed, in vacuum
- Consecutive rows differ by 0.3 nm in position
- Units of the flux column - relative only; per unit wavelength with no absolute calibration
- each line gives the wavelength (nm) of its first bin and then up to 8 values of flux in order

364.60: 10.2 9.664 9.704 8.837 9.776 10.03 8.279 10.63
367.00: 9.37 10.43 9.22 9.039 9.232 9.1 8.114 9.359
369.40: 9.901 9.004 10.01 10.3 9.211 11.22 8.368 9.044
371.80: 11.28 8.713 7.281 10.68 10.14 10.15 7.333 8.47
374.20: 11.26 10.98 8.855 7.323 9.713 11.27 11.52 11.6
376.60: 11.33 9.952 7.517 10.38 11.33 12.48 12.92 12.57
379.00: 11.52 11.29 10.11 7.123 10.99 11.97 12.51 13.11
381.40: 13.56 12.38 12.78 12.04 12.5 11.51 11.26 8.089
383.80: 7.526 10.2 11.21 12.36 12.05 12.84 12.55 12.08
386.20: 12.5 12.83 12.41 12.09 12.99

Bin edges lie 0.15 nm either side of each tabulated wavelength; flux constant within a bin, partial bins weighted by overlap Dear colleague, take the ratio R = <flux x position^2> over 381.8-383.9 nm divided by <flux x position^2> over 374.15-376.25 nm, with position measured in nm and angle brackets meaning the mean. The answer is 1.12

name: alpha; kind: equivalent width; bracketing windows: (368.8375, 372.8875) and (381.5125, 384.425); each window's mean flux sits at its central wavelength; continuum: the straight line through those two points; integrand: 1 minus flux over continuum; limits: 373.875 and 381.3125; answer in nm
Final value -0.32 nm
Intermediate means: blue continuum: 9.53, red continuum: 11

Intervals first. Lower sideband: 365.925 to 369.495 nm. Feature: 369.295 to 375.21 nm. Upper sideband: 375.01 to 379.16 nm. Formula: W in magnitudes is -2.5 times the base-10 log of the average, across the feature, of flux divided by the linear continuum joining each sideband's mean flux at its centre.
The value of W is 0.07 mag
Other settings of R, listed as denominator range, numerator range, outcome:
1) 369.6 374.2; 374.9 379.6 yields 1.17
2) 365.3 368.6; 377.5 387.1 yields 1.33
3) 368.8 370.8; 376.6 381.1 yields 1.21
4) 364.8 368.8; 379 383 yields 1.34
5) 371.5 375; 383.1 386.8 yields 1.27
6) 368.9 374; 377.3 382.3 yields 1.29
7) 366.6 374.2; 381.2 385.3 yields 1.29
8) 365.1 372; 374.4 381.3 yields 1.19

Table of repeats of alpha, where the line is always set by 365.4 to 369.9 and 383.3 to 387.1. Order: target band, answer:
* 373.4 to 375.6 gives 0.208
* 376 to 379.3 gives -0.202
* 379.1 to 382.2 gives -0.198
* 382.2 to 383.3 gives -0.071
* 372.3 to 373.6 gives 0.077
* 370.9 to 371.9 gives 0.008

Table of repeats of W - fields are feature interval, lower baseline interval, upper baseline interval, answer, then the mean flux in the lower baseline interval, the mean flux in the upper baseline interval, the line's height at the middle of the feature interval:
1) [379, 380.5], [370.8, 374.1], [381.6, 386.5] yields 0.05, 9.34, 11.5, 10.7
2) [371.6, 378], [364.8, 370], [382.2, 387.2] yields 0.05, 9.41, 11.5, 10.3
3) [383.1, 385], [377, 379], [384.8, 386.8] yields 0.19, 11.2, 12.5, 12.2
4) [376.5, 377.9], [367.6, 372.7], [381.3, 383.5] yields 0.09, 9.36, 12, 10.9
